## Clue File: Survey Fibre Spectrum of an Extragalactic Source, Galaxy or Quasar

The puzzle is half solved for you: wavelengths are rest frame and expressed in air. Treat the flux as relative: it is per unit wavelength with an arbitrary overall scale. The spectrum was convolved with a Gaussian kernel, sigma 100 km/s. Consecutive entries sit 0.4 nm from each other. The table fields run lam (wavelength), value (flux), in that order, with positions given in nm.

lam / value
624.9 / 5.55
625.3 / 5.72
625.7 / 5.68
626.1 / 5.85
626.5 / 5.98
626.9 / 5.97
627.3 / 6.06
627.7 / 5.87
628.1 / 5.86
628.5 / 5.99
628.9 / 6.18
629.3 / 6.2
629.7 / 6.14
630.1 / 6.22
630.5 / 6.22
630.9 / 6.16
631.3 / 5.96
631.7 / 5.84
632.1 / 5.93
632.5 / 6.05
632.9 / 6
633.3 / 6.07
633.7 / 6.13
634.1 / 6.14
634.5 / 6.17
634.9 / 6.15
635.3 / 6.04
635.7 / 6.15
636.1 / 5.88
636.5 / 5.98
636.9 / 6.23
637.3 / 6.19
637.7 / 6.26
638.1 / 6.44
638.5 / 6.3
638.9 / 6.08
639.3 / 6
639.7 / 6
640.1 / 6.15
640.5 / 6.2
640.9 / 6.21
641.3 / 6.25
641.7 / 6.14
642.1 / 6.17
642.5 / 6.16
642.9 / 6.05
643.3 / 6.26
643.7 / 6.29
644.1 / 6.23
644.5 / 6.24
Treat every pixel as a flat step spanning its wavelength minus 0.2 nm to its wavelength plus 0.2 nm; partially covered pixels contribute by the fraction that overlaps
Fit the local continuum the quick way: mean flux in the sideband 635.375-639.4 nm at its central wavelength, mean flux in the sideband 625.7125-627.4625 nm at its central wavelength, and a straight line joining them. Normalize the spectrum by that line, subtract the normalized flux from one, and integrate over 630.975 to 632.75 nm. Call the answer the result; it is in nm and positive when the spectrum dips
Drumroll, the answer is 0.023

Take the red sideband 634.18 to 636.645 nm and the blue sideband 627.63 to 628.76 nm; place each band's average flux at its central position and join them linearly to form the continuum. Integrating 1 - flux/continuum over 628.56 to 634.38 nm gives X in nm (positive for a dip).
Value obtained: -0.10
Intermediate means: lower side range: 5.93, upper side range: 6.07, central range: 6.09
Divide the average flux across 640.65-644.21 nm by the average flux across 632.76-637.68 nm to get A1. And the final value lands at 1.02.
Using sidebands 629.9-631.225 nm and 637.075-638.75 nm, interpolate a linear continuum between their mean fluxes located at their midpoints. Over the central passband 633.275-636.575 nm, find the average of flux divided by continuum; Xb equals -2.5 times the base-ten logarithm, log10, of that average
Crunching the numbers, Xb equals 0.03 mag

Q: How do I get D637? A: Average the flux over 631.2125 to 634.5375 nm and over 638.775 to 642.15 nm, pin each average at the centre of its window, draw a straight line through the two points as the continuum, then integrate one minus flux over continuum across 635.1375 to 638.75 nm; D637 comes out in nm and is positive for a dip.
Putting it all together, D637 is -0.05 nm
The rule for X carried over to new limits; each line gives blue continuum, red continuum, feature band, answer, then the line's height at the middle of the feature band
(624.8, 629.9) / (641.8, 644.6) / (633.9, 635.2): -0.02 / 6.05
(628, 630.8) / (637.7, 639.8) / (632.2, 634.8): 0.03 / 6.15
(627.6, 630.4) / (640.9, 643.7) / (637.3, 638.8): -0.04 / 6.15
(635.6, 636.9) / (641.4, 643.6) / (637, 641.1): -0.06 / 6.09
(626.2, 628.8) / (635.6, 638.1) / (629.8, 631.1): -0.04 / 6.02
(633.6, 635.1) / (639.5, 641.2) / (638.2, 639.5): 0.00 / 6.15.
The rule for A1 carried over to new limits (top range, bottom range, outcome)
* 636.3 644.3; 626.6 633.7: 1.02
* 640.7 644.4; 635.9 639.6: 1.01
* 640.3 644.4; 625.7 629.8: 1.03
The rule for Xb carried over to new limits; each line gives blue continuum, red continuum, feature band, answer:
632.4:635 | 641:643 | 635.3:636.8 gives 0.02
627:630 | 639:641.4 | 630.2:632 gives 0.00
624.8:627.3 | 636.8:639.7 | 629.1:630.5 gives -0.05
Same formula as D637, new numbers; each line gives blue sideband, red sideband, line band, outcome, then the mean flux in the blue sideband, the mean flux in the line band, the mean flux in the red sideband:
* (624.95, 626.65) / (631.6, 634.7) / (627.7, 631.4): -0.11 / 5.78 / 6.09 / 6.05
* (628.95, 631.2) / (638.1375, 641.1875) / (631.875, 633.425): 0.04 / 6.18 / 6.01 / 6.15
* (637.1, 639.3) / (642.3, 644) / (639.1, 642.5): 0.04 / 6.23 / 6.14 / 6.19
